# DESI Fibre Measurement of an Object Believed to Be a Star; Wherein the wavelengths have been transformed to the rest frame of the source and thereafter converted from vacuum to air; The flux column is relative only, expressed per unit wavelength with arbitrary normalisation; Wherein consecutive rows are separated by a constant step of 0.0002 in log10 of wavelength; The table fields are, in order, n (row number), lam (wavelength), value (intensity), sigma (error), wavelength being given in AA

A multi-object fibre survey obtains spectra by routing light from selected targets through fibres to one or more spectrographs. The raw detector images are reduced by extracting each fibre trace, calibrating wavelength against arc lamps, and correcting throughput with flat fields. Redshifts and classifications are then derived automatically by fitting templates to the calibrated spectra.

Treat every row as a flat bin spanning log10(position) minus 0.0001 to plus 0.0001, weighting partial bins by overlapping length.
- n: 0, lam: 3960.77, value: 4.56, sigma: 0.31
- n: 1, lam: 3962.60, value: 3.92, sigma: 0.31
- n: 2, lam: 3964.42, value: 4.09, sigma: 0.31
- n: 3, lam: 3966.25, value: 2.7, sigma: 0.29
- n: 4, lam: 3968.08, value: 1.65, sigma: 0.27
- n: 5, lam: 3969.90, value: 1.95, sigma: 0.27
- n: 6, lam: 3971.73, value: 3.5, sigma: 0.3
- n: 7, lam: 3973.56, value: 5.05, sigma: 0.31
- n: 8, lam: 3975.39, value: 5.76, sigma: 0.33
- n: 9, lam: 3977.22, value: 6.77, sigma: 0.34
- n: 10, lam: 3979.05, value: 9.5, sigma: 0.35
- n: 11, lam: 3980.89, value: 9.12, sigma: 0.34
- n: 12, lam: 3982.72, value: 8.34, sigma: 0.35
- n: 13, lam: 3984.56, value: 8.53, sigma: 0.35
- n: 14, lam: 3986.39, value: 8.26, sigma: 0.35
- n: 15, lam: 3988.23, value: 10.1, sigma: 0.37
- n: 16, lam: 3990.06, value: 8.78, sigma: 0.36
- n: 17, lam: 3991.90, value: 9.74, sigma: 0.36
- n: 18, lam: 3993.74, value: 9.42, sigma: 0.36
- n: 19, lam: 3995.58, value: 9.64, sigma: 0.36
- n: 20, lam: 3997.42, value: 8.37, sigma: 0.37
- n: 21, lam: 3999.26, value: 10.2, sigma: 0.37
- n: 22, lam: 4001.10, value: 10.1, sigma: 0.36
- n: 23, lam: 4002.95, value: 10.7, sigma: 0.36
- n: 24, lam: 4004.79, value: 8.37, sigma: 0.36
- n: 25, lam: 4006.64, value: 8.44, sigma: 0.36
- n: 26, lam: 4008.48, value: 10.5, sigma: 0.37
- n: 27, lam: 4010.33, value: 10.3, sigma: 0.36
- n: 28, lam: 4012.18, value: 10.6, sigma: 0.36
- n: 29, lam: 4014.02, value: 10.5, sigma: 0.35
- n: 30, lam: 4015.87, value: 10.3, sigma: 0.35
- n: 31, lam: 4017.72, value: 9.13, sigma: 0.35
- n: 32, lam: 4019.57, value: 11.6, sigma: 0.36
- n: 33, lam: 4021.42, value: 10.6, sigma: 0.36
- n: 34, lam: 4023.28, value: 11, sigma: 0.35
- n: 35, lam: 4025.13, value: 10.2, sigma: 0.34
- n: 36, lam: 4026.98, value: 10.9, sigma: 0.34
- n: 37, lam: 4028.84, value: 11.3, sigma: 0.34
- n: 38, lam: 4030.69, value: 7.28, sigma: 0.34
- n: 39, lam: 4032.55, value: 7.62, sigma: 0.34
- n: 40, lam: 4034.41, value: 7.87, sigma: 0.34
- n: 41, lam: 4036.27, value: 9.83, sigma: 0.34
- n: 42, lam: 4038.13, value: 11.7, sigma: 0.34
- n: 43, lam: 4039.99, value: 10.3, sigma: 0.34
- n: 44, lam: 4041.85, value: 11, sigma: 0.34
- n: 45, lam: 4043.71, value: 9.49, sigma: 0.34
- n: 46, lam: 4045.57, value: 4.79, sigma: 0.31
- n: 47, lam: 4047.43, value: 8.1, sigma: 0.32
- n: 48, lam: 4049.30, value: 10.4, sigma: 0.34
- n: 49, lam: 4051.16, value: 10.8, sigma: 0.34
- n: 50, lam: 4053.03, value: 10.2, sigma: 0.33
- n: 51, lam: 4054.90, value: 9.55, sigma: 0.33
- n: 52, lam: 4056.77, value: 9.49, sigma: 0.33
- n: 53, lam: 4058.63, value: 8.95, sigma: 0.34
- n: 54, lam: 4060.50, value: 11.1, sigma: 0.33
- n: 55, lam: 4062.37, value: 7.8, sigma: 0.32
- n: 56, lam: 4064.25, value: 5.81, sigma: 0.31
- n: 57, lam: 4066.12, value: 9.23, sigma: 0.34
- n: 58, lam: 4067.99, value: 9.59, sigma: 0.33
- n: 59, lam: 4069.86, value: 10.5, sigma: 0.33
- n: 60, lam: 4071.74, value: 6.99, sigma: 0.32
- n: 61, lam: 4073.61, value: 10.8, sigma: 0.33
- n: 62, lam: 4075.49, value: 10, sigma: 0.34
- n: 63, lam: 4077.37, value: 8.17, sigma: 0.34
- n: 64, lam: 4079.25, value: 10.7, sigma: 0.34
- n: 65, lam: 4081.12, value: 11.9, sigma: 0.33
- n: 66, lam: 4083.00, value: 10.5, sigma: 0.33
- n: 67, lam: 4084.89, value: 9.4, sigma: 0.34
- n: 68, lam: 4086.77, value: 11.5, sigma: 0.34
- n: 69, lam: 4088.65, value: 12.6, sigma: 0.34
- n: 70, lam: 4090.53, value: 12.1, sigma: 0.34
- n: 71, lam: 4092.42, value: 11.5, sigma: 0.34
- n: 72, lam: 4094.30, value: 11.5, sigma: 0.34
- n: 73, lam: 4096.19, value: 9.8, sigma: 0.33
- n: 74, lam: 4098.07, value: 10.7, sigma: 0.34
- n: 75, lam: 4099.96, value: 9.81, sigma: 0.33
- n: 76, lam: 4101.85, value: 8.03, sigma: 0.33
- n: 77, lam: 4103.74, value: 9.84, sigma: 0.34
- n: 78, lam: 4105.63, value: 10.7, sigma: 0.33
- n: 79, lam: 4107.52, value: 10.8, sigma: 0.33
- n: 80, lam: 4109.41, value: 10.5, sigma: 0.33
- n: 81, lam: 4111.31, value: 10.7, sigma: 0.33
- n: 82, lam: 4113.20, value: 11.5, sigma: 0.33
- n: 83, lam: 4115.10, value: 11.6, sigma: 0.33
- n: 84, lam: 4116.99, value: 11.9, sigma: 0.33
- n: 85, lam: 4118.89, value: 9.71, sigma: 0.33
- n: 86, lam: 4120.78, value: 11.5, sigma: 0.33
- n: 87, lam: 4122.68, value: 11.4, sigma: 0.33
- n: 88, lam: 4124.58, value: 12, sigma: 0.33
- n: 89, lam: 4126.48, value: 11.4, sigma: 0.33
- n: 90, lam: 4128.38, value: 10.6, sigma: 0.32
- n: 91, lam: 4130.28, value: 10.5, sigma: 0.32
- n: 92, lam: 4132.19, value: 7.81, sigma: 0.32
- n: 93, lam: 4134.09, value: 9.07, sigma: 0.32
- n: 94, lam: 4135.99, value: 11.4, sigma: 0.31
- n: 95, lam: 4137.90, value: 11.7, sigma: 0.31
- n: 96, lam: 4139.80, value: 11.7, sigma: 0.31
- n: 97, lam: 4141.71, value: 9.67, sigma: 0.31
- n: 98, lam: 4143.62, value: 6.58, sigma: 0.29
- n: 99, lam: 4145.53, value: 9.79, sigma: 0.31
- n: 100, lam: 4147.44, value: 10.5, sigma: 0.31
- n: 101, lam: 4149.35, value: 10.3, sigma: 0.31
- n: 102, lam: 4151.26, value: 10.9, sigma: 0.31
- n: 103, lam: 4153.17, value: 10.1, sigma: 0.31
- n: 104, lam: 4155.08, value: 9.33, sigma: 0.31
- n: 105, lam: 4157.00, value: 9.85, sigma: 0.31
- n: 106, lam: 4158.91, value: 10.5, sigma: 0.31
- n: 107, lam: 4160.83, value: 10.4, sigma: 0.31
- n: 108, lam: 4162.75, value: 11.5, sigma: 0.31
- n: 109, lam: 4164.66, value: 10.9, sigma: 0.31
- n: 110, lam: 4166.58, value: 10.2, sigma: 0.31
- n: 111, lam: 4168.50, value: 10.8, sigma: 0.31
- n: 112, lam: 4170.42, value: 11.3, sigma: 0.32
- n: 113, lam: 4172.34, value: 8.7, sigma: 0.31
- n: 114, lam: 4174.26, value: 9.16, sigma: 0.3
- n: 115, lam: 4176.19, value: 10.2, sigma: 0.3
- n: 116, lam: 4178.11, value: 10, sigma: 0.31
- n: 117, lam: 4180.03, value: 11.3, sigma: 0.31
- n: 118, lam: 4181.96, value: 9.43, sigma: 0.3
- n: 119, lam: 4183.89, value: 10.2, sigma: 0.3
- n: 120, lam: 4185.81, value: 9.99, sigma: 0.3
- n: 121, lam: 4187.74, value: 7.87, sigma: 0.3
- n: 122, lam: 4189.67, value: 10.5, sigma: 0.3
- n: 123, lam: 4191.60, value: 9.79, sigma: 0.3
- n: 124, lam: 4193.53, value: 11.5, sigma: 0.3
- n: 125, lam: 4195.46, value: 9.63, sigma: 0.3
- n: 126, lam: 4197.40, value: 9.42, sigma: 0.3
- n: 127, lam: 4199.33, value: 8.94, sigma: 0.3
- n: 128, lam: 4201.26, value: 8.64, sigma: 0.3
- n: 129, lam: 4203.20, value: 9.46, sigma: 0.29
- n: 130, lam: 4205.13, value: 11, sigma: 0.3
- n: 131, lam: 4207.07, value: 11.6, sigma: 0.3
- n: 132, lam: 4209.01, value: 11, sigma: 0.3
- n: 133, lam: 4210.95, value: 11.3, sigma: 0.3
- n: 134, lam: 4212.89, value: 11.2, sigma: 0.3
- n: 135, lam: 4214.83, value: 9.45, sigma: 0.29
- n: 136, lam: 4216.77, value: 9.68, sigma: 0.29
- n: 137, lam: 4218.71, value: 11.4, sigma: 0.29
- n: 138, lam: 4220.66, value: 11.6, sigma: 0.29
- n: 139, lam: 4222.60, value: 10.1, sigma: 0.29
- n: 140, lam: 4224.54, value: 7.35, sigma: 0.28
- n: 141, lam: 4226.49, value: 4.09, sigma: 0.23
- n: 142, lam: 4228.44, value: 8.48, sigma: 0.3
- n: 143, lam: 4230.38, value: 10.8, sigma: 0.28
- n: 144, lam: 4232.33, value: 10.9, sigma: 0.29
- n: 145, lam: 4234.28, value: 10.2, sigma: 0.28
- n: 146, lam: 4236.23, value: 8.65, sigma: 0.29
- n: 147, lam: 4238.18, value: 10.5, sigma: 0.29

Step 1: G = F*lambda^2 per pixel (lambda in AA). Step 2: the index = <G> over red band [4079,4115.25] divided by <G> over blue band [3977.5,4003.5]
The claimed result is 1.23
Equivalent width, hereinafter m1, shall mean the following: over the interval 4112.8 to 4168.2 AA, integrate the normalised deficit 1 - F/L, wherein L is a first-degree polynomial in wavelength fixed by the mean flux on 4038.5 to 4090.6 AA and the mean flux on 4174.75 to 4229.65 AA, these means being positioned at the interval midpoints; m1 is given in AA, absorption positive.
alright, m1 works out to -4.1 AA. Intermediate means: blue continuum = 9.69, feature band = 10.5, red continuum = 9.82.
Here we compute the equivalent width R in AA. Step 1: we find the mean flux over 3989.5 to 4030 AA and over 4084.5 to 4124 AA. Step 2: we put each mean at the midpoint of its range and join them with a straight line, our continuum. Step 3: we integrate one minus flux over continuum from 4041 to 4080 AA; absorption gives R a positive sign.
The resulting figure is 4.7 AA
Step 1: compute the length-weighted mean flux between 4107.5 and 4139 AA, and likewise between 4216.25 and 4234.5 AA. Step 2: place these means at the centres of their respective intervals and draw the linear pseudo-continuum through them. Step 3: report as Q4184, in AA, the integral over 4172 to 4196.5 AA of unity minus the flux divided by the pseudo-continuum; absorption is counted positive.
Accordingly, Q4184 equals 0.2 AA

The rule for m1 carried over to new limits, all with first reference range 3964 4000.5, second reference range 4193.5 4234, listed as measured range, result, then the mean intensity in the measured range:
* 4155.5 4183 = -2.8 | 10.3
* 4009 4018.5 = -3.4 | 10.2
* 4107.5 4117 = -2.7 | 11.1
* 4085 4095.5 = -4.0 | 11.6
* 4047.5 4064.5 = -3.0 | 9.42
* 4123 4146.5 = -3.4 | 10.2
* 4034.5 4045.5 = -2.8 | 9.82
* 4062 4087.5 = -4.0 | 9.51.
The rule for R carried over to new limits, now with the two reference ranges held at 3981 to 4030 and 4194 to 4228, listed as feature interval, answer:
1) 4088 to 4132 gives -4.69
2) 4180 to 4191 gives 0.01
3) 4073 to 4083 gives -0.53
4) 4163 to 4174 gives -0.68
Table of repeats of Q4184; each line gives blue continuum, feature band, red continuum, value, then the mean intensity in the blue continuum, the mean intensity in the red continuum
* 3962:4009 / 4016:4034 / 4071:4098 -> -2.6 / 7.45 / 10.6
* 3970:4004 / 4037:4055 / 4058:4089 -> -0.8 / 8.29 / 9.69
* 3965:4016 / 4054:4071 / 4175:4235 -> -0.8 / 8.06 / 9.9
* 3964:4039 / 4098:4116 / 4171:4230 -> -2.3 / 8.58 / 9.79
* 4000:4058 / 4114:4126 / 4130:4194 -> -1.6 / 9.77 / 10.1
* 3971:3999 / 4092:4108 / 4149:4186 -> -1.3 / 8.14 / 10.3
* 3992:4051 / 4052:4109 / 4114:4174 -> 0.4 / 9.71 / 10.4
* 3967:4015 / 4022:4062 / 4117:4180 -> -3.1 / 8.23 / 10.3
